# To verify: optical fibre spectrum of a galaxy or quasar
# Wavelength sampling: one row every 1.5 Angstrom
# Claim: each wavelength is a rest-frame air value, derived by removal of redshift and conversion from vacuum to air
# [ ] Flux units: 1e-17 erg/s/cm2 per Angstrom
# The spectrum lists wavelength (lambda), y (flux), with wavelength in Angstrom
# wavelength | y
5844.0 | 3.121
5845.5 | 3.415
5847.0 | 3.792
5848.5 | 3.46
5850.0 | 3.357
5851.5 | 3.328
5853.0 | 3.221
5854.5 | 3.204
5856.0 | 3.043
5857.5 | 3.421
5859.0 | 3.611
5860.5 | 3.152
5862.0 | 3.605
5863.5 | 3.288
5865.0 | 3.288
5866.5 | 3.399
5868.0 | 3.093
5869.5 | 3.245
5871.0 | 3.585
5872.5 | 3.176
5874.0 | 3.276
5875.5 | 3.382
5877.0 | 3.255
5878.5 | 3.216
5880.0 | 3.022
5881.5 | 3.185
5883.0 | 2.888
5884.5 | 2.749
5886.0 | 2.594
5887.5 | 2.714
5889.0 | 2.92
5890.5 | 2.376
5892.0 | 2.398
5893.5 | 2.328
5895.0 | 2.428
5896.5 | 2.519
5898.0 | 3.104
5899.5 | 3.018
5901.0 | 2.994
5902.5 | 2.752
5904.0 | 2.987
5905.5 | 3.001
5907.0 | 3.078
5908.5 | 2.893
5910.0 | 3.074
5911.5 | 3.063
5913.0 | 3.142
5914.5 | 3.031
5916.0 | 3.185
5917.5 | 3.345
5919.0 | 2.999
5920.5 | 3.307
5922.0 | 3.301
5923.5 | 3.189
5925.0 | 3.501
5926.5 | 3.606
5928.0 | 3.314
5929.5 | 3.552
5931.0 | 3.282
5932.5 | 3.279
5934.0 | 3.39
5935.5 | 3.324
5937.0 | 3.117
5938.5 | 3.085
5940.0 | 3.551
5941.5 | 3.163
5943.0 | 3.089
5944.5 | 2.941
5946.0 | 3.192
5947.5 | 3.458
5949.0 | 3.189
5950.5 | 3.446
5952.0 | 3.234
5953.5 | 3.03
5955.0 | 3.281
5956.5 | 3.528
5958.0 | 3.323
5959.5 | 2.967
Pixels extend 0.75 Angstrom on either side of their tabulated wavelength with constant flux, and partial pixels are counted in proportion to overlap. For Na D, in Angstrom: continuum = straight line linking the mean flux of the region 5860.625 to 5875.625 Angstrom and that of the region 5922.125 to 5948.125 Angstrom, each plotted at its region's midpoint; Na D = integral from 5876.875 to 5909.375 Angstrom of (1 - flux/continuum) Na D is 4.7 Angstrom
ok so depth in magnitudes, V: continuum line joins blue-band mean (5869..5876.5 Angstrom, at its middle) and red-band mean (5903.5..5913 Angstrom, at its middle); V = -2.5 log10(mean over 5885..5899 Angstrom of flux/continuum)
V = 0.21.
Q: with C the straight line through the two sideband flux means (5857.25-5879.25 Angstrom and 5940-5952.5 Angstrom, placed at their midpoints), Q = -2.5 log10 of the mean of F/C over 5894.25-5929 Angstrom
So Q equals 0.07 mag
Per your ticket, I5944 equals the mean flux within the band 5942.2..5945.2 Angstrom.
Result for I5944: 3.02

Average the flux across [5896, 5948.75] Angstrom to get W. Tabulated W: 3.17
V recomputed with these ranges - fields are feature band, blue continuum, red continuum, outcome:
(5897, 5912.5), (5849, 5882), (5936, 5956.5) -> 0.09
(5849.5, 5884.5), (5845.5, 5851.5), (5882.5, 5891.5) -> -0.05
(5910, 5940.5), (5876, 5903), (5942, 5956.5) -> -0.07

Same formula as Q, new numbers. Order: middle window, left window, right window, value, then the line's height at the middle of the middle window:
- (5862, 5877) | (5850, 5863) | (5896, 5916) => -0.03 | 3.24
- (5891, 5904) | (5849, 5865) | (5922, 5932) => 0.24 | 3.37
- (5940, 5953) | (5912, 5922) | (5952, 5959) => 0.01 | 3.25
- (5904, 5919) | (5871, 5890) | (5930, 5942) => 0.03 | 3.18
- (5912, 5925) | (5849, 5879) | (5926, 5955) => 0.03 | 3.28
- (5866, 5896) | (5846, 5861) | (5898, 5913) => 0.08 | 3.17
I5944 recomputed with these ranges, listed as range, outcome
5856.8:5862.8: 3.45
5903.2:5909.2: 2.99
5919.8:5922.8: 3.3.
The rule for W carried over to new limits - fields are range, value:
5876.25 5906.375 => 2.82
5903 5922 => 3.1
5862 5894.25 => 3.03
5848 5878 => 3.32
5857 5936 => 3.11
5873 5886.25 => 3.08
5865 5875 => 3.3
